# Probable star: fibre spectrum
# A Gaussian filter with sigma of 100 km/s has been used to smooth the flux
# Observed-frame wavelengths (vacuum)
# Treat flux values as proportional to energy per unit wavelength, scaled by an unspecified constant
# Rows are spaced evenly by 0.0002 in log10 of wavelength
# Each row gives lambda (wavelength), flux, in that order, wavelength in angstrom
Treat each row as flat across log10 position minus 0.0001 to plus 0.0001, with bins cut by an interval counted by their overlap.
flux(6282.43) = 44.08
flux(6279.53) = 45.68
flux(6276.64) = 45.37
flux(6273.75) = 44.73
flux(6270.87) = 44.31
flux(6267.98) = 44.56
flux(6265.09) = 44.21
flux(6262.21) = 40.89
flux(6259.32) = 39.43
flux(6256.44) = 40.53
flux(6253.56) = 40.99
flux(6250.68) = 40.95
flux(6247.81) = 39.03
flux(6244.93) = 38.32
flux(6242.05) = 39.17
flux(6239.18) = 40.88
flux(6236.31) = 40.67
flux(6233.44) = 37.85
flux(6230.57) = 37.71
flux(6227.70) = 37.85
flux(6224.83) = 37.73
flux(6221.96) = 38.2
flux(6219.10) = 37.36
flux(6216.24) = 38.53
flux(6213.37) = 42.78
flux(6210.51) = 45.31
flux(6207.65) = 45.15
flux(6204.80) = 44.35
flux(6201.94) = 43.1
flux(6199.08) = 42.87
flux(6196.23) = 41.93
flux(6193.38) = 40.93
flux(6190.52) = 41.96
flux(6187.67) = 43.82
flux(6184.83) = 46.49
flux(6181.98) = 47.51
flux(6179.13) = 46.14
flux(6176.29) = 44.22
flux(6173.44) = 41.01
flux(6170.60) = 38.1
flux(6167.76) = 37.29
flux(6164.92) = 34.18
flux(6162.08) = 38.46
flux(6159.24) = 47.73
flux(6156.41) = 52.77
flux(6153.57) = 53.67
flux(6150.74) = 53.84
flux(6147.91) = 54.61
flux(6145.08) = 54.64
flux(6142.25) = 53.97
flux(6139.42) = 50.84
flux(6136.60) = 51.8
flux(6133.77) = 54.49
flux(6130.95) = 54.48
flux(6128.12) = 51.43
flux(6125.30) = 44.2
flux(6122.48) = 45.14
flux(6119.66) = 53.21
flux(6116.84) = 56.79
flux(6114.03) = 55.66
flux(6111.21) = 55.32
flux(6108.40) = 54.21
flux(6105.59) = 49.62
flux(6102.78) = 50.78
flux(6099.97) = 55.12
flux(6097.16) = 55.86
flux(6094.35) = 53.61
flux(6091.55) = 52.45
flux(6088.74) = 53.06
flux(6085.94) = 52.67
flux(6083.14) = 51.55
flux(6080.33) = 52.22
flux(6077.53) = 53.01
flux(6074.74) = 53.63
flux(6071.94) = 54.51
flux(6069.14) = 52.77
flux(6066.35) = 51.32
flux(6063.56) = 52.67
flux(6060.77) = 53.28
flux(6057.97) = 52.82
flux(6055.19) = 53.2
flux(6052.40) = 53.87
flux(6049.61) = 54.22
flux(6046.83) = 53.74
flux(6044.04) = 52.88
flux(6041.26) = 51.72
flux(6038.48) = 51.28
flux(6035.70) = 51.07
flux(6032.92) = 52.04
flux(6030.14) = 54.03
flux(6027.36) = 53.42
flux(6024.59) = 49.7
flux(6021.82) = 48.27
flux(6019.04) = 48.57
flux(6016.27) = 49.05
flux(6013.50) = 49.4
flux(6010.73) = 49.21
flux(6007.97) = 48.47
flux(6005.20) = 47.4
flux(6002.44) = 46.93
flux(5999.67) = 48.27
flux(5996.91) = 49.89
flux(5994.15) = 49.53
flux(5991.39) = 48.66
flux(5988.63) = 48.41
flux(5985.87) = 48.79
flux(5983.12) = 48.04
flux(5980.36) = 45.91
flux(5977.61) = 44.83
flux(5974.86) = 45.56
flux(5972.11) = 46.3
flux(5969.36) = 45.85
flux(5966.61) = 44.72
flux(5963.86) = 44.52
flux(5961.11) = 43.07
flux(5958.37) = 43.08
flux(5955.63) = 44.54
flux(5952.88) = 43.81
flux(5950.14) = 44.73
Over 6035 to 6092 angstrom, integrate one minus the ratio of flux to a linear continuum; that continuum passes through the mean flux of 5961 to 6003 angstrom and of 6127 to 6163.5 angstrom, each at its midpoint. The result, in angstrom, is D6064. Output -4.0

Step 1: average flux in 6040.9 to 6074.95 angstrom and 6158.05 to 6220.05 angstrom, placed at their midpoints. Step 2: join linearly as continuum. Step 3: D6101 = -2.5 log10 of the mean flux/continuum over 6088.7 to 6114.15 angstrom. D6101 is -0.084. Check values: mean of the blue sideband 53.1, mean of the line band 53.5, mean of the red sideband 42.3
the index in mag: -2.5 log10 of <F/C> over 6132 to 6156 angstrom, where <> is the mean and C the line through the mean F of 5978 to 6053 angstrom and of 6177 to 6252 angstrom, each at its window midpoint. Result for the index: -0.200 mag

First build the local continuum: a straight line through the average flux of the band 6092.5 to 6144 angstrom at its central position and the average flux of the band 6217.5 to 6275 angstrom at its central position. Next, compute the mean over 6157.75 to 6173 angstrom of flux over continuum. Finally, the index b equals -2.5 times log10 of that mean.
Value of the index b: 0.217 mag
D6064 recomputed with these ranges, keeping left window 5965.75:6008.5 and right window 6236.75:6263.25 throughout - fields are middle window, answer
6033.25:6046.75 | -1.8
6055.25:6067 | -1.9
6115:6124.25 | -1.7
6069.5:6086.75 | -3.1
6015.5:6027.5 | -0.8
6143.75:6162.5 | -3.8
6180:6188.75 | -0.9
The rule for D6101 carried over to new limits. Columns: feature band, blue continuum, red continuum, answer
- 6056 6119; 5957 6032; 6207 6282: -0.18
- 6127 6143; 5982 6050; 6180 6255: -0.18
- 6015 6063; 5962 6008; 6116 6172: -0.09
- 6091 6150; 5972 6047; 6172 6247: -0.17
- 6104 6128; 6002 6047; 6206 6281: -0.12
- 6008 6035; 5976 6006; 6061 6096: -0.02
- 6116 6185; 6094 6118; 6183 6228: 0.01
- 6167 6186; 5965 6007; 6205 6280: -0.01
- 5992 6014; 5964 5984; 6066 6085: -0.02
